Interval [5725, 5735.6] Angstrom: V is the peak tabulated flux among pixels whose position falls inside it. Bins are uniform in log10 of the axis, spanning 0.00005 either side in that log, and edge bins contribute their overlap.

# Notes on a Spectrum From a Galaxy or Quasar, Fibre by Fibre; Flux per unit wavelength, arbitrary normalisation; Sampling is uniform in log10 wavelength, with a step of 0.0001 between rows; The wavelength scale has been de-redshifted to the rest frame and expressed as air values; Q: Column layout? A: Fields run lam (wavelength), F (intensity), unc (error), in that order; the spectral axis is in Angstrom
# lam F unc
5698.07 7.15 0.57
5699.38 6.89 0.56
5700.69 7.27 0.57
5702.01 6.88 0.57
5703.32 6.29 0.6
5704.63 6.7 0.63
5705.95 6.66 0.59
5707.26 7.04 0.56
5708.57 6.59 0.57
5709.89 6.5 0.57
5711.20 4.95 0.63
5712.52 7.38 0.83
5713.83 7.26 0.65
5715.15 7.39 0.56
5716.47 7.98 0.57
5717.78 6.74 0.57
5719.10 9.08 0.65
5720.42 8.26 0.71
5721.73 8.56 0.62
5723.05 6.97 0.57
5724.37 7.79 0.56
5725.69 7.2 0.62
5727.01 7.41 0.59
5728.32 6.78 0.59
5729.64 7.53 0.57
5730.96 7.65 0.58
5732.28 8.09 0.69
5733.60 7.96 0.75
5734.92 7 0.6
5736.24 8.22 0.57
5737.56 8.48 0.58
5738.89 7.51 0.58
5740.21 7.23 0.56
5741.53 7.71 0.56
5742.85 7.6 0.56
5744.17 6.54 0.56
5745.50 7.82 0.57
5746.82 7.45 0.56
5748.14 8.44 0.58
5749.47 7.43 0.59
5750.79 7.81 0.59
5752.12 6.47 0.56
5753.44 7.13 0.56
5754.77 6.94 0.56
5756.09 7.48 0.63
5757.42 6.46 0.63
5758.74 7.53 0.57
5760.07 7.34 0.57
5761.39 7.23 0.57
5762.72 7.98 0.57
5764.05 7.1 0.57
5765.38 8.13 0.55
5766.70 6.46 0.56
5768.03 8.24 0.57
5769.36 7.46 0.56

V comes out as 8.09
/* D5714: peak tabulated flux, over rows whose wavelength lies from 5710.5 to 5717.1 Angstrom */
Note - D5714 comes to 7.98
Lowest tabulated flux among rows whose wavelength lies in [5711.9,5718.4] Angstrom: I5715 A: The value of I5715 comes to 6.74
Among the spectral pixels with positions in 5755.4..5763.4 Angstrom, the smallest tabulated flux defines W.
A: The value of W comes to 6.46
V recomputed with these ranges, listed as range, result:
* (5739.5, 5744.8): 7.71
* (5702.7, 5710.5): 7.04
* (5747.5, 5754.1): 8.44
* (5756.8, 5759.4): 7.53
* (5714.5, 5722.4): 9.08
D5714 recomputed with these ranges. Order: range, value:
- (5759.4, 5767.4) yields 8.13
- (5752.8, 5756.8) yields 7.48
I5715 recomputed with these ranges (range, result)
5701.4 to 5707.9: 6.29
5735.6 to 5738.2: 8.22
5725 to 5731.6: 6.78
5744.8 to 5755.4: 6.47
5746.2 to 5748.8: 7.45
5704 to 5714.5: 4.95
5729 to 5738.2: 7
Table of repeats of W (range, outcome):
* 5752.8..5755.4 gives 6.94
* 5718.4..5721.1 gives 8.26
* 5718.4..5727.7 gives 6.97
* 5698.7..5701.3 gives 6.89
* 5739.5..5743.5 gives 7.23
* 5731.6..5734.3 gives 7.96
